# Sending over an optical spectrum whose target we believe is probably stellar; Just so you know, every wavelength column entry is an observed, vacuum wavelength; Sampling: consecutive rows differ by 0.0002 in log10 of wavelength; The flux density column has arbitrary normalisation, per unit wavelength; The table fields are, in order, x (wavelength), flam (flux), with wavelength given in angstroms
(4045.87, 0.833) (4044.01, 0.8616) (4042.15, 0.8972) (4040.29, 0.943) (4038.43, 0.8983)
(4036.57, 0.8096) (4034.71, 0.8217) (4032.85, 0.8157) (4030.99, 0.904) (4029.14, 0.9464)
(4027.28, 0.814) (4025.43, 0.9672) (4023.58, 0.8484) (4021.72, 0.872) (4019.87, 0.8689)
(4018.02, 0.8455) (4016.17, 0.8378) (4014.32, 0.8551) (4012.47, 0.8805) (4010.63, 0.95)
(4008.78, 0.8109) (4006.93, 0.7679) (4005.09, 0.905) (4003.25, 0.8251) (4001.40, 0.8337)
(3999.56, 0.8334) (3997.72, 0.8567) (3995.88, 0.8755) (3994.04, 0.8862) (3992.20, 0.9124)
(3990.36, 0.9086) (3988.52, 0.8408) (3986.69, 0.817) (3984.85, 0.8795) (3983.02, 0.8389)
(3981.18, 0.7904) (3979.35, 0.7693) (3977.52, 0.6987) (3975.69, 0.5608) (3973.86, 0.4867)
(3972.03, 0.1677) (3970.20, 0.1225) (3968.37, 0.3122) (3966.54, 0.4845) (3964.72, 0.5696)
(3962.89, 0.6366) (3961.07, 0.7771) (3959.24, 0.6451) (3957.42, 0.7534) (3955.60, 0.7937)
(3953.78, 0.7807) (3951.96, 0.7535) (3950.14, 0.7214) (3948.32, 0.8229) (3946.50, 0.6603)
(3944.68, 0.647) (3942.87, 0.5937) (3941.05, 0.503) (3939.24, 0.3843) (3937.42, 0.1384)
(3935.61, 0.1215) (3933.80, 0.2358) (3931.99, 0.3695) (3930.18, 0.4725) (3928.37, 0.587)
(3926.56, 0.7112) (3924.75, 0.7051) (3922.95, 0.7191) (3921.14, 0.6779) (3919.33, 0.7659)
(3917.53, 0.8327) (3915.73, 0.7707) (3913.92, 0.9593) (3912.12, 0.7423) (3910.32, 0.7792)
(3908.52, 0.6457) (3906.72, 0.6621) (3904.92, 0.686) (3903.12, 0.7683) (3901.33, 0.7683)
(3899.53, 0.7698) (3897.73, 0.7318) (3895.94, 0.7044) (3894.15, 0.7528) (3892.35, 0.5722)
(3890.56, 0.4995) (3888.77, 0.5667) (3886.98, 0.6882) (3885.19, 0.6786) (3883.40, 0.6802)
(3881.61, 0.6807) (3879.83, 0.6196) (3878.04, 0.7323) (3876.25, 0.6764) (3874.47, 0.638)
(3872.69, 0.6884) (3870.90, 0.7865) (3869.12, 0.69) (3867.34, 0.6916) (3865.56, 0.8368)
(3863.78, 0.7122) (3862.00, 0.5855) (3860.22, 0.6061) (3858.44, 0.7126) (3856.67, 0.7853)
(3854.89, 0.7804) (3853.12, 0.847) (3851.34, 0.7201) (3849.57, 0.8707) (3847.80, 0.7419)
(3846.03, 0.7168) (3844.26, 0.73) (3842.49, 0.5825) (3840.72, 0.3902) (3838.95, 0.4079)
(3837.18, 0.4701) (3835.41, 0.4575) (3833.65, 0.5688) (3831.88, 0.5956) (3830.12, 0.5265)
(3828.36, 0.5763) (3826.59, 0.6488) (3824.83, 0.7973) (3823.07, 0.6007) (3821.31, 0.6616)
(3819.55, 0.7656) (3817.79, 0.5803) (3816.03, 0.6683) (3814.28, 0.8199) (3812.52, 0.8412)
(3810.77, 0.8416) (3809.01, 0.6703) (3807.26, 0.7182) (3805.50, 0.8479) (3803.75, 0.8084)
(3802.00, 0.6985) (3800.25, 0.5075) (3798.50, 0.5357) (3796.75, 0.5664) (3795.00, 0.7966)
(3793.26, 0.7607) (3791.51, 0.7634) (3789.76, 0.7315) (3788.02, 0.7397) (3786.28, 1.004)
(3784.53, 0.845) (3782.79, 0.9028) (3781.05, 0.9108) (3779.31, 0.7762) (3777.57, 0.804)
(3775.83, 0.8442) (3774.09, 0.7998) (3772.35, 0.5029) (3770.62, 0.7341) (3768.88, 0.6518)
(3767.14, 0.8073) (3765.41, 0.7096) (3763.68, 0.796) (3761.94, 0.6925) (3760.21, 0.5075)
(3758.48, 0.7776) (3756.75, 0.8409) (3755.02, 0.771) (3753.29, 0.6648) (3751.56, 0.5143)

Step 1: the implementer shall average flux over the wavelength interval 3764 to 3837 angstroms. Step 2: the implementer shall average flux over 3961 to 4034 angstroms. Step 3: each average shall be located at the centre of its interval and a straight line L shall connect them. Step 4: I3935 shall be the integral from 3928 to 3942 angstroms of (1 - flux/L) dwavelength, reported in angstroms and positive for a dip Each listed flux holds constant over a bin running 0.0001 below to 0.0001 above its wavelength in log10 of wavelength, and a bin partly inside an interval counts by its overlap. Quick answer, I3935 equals 7.6 angstroms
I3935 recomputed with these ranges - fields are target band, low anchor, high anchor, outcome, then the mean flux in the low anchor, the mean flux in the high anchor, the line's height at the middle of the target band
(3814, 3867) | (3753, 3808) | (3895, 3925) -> 6.31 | 0.745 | 0.747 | 0.746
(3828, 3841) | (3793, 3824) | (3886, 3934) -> 3.66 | 0.704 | 0.678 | 0.698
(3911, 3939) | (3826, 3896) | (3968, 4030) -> 5.00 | 0.655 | 0.781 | 0.713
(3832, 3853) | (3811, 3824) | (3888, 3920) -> 2.98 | 0.713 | 0.722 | 0.715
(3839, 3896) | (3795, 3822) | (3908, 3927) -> 4.04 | 0.705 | 0.759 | 0.734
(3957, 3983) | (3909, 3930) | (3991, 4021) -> 7.96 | 0.738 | 0.86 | 0.809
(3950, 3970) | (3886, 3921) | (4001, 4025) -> 3.87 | 0.718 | 0.857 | 0.79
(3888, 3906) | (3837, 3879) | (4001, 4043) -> 1.17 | 0.687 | 0.866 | 0.73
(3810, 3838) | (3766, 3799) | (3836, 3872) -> 2.60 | 0.764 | 0.681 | 0.716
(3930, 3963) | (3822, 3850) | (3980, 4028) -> 8.72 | 0.601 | 0.858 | 0.77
